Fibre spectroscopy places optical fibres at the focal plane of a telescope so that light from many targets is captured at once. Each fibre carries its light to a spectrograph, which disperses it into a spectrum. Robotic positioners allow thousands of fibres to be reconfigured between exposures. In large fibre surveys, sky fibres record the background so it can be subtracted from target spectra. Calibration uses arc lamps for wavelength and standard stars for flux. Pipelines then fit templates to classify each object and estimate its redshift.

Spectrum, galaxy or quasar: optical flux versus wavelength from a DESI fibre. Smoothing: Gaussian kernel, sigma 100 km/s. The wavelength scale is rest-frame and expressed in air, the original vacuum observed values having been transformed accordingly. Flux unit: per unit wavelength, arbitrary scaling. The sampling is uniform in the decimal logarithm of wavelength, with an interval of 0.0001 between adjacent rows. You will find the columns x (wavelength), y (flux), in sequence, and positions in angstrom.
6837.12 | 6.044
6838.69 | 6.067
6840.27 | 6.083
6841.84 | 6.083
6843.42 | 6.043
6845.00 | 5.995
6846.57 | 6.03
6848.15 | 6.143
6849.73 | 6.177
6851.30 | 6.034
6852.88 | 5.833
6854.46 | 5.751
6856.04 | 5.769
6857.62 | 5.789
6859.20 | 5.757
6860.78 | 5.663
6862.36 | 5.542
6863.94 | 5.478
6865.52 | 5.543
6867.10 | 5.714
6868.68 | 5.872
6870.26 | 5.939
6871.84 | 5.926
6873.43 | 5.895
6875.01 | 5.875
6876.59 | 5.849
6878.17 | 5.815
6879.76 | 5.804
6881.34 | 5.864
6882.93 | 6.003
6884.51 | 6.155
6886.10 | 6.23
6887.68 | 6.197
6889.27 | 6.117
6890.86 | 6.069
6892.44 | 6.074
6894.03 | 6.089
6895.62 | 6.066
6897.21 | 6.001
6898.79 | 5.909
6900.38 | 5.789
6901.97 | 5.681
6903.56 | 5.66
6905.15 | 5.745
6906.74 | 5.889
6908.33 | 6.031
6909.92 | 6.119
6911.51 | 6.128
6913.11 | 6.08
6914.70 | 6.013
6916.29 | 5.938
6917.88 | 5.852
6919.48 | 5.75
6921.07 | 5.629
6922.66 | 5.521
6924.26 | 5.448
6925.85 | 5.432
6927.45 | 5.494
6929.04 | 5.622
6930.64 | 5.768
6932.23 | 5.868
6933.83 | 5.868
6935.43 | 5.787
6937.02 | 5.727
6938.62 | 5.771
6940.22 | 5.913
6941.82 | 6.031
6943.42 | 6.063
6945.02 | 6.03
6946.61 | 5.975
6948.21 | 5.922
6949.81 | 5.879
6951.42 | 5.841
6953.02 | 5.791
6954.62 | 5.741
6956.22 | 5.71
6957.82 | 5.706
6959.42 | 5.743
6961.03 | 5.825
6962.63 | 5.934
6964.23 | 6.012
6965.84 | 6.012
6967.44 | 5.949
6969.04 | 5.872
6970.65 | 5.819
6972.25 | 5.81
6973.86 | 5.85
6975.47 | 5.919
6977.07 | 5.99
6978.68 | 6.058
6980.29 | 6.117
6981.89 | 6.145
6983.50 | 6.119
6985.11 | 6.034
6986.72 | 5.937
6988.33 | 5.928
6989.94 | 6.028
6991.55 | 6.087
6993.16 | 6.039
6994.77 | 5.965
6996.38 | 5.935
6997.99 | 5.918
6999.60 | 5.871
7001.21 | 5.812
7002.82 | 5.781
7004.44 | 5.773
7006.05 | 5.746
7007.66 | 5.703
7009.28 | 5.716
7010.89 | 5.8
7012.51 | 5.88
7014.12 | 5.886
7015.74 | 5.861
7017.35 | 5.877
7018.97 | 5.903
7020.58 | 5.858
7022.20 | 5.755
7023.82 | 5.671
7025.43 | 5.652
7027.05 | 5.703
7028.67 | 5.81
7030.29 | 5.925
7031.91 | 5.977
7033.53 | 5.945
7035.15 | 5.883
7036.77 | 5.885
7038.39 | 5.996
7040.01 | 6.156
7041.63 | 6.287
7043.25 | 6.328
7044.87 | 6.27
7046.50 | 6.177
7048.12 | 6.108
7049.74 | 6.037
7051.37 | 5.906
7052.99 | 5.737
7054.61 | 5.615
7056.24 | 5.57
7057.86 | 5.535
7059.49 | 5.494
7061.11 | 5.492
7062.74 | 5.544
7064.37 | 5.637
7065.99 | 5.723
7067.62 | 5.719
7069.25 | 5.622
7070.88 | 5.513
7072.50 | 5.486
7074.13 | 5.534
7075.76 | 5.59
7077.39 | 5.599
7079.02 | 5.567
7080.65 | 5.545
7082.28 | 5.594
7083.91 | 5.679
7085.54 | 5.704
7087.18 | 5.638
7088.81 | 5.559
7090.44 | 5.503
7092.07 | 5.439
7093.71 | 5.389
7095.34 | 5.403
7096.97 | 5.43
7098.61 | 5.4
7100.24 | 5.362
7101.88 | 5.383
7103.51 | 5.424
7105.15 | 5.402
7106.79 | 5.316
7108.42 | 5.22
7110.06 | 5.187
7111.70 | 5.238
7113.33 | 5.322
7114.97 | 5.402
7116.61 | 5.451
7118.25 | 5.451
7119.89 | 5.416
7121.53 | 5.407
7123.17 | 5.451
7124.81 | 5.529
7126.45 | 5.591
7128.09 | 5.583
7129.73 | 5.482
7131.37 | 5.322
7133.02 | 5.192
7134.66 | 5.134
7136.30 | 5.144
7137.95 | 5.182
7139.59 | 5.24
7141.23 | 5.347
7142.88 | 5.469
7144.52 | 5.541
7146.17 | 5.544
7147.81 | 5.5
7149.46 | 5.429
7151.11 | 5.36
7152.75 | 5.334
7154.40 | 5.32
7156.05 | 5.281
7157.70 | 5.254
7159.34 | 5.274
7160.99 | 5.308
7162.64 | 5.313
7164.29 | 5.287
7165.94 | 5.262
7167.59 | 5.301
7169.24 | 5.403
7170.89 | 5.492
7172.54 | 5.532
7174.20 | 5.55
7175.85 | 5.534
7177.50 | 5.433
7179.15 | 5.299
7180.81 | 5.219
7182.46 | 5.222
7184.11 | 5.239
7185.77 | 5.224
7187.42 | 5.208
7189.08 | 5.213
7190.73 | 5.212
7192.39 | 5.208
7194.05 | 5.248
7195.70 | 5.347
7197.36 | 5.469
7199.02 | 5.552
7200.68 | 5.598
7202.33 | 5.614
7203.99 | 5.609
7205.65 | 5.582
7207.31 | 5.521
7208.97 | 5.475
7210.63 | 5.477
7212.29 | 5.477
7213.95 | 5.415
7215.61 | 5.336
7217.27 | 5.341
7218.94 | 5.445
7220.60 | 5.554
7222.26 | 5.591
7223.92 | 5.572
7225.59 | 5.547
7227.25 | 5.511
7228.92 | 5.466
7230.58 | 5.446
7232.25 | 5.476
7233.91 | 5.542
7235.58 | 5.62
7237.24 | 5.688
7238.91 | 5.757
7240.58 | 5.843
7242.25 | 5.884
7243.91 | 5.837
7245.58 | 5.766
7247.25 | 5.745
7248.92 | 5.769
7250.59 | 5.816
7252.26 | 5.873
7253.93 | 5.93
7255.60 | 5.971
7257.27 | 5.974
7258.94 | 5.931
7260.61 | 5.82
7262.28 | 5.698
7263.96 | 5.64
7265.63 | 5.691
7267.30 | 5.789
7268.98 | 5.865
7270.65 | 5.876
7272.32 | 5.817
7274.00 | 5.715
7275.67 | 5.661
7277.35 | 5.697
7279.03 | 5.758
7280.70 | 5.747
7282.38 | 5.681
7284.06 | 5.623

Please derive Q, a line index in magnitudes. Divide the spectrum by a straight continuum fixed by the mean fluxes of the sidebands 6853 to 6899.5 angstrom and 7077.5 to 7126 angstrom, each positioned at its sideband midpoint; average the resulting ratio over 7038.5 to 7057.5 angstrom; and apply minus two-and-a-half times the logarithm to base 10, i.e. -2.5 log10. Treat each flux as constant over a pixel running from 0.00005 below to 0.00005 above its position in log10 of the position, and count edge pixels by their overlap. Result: -0.09 mag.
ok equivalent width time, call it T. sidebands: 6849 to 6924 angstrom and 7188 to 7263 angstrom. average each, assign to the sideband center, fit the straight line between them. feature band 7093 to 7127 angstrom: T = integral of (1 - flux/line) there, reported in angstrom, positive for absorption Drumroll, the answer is 1.8 angstrom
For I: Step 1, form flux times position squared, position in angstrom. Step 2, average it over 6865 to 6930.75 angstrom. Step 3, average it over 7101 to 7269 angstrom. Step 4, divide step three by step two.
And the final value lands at 1.01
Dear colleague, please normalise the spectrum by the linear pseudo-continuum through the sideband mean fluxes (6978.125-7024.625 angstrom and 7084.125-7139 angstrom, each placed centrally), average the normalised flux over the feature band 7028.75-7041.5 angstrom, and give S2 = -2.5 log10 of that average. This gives -0.042 mag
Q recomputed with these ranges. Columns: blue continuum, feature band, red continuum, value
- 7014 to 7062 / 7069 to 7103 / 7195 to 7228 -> 0.05 mag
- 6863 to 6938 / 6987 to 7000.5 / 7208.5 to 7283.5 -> -0.03 mag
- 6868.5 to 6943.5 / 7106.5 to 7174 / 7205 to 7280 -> 0.07 mag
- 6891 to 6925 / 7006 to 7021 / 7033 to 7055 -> 0.03 mag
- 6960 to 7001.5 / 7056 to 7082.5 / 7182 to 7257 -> 0.04 mag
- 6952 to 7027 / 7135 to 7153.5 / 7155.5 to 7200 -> 0.01 mag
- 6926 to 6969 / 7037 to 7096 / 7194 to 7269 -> 0.01 mag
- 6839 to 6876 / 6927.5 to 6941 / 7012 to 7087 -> 0.01 mag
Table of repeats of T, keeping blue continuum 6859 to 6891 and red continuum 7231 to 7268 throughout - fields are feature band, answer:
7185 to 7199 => 1.2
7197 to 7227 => 1.4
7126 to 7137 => 0.9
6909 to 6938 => 0.4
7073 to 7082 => 0.4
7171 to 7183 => 0.8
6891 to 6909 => -0.1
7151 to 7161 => 0.9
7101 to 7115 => 1.2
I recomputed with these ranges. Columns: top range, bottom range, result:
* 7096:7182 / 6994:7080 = 0.95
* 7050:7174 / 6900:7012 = 0.97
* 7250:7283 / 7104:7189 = 1.12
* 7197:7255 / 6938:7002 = 1.02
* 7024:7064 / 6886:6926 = 1.03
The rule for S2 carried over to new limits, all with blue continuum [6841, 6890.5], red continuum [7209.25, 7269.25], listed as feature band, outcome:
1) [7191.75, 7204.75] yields 0.05 mag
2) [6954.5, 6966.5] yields 0.00 mag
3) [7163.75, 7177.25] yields 0.06 mag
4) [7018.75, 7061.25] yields -0.02 mag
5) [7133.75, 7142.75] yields 0.10 mag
